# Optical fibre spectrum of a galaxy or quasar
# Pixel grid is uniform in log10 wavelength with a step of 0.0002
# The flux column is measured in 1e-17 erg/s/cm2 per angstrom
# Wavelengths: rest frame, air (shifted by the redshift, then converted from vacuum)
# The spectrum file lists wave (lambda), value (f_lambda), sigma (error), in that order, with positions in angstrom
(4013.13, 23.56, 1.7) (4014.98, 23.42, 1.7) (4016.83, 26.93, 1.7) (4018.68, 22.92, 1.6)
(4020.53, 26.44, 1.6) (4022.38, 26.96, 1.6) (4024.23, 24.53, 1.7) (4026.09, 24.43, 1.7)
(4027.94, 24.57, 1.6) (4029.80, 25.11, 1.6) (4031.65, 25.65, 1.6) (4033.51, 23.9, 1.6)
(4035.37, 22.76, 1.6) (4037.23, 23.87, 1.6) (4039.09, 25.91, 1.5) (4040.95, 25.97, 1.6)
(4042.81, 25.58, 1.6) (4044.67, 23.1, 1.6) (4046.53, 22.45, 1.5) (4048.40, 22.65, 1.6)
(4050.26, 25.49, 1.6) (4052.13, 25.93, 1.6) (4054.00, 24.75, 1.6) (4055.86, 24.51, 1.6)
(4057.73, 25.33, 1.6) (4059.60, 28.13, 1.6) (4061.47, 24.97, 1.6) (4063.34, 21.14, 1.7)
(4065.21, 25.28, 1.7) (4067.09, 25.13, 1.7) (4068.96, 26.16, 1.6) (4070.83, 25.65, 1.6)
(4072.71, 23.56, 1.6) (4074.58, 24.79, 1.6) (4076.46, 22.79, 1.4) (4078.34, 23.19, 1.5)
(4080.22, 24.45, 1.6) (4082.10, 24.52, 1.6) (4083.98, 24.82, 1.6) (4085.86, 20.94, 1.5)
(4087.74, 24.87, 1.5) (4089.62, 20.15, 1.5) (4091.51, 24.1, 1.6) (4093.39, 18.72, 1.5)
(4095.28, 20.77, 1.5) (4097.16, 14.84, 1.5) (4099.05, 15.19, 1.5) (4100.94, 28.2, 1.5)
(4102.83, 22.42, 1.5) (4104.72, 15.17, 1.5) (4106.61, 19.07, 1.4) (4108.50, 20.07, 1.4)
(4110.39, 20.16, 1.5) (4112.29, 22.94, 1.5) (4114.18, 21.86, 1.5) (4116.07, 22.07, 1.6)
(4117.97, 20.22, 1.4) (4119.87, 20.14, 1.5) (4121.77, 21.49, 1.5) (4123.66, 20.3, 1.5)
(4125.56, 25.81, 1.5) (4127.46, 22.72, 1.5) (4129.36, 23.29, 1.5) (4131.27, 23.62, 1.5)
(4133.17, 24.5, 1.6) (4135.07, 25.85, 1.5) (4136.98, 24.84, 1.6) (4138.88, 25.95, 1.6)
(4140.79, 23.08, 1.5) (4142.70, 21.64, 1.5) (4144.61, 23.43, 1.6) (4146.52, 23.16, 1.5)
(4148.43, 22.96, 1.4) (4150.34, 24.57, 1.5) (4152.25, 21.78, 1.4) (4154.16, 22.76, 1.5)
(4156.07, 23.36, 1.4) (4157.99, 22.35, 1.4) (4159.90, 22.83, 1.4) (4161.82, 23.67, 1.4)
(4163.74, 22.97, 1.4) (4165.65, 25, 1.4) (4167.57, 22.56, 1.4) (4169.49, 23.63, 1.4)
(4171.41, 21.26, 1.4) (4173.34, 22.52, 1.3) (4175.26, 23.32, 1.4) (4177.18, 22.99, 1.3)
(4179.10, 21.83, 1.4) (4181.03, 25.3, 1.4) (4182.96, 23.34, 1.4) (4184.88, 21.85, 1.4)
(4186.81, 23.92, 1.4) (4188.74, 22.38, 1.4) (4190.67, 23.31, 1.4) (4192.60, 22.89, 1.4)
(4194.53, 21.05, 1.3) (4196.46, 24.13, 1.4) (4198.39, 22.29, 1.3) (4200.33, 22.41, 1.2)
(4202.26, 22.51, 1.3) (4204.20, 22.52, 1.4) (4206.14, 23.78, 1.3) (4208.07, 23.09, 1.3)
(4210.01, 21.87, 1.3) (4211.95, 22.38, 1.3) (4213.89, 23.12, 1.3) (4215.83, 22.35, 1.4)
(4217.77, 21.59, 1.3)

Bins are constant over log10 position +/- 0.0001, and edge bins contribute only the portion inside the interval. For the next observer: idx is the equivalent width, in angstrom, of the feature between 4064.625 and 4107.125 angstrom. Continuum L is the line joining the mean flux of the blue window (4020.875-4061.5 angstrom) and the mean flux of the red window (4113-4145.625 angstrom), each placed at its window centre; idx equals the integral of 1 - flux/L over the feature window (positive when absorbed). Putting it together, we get 2.8 angstrom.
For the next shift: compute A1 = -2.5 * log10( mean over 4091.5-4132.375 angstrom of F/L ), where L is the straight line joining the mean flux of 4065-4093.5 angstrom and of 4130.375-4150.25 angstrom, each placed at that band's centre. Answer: 0.139 mag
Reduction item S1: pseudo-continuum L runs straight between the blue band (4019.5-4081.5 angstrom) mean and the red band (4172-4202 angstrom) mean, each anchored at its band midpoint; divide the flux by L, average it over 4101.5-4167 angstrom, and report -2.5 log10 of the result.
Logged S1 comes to 0.05 mag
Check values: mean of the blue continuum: 24.7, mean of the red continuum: 22.9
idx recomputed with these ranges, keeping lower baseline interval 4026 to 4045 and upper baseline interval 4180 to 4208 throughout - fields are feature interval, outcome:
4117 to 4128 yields 0.9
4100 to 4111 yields 1.4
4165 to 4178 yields 0.1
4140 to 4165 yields 0.5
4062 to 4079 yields 0.1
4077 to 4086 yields 0.2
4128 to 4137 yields -0.3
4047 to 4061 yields -0.4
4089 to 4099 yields 2.0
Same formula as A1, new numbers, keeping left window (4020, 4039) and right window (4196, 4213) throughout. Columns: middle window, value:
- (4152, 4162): 0.02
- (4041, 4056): 0.01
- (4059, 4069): -0.02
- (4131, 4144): -0.03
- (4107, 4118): 0.13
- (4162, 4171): -0.01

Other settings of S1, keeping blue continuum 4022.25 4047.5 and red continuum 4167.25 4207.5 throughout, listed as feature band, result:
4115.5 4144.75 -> 0.020 mag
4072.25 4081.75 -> 0.012 mag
